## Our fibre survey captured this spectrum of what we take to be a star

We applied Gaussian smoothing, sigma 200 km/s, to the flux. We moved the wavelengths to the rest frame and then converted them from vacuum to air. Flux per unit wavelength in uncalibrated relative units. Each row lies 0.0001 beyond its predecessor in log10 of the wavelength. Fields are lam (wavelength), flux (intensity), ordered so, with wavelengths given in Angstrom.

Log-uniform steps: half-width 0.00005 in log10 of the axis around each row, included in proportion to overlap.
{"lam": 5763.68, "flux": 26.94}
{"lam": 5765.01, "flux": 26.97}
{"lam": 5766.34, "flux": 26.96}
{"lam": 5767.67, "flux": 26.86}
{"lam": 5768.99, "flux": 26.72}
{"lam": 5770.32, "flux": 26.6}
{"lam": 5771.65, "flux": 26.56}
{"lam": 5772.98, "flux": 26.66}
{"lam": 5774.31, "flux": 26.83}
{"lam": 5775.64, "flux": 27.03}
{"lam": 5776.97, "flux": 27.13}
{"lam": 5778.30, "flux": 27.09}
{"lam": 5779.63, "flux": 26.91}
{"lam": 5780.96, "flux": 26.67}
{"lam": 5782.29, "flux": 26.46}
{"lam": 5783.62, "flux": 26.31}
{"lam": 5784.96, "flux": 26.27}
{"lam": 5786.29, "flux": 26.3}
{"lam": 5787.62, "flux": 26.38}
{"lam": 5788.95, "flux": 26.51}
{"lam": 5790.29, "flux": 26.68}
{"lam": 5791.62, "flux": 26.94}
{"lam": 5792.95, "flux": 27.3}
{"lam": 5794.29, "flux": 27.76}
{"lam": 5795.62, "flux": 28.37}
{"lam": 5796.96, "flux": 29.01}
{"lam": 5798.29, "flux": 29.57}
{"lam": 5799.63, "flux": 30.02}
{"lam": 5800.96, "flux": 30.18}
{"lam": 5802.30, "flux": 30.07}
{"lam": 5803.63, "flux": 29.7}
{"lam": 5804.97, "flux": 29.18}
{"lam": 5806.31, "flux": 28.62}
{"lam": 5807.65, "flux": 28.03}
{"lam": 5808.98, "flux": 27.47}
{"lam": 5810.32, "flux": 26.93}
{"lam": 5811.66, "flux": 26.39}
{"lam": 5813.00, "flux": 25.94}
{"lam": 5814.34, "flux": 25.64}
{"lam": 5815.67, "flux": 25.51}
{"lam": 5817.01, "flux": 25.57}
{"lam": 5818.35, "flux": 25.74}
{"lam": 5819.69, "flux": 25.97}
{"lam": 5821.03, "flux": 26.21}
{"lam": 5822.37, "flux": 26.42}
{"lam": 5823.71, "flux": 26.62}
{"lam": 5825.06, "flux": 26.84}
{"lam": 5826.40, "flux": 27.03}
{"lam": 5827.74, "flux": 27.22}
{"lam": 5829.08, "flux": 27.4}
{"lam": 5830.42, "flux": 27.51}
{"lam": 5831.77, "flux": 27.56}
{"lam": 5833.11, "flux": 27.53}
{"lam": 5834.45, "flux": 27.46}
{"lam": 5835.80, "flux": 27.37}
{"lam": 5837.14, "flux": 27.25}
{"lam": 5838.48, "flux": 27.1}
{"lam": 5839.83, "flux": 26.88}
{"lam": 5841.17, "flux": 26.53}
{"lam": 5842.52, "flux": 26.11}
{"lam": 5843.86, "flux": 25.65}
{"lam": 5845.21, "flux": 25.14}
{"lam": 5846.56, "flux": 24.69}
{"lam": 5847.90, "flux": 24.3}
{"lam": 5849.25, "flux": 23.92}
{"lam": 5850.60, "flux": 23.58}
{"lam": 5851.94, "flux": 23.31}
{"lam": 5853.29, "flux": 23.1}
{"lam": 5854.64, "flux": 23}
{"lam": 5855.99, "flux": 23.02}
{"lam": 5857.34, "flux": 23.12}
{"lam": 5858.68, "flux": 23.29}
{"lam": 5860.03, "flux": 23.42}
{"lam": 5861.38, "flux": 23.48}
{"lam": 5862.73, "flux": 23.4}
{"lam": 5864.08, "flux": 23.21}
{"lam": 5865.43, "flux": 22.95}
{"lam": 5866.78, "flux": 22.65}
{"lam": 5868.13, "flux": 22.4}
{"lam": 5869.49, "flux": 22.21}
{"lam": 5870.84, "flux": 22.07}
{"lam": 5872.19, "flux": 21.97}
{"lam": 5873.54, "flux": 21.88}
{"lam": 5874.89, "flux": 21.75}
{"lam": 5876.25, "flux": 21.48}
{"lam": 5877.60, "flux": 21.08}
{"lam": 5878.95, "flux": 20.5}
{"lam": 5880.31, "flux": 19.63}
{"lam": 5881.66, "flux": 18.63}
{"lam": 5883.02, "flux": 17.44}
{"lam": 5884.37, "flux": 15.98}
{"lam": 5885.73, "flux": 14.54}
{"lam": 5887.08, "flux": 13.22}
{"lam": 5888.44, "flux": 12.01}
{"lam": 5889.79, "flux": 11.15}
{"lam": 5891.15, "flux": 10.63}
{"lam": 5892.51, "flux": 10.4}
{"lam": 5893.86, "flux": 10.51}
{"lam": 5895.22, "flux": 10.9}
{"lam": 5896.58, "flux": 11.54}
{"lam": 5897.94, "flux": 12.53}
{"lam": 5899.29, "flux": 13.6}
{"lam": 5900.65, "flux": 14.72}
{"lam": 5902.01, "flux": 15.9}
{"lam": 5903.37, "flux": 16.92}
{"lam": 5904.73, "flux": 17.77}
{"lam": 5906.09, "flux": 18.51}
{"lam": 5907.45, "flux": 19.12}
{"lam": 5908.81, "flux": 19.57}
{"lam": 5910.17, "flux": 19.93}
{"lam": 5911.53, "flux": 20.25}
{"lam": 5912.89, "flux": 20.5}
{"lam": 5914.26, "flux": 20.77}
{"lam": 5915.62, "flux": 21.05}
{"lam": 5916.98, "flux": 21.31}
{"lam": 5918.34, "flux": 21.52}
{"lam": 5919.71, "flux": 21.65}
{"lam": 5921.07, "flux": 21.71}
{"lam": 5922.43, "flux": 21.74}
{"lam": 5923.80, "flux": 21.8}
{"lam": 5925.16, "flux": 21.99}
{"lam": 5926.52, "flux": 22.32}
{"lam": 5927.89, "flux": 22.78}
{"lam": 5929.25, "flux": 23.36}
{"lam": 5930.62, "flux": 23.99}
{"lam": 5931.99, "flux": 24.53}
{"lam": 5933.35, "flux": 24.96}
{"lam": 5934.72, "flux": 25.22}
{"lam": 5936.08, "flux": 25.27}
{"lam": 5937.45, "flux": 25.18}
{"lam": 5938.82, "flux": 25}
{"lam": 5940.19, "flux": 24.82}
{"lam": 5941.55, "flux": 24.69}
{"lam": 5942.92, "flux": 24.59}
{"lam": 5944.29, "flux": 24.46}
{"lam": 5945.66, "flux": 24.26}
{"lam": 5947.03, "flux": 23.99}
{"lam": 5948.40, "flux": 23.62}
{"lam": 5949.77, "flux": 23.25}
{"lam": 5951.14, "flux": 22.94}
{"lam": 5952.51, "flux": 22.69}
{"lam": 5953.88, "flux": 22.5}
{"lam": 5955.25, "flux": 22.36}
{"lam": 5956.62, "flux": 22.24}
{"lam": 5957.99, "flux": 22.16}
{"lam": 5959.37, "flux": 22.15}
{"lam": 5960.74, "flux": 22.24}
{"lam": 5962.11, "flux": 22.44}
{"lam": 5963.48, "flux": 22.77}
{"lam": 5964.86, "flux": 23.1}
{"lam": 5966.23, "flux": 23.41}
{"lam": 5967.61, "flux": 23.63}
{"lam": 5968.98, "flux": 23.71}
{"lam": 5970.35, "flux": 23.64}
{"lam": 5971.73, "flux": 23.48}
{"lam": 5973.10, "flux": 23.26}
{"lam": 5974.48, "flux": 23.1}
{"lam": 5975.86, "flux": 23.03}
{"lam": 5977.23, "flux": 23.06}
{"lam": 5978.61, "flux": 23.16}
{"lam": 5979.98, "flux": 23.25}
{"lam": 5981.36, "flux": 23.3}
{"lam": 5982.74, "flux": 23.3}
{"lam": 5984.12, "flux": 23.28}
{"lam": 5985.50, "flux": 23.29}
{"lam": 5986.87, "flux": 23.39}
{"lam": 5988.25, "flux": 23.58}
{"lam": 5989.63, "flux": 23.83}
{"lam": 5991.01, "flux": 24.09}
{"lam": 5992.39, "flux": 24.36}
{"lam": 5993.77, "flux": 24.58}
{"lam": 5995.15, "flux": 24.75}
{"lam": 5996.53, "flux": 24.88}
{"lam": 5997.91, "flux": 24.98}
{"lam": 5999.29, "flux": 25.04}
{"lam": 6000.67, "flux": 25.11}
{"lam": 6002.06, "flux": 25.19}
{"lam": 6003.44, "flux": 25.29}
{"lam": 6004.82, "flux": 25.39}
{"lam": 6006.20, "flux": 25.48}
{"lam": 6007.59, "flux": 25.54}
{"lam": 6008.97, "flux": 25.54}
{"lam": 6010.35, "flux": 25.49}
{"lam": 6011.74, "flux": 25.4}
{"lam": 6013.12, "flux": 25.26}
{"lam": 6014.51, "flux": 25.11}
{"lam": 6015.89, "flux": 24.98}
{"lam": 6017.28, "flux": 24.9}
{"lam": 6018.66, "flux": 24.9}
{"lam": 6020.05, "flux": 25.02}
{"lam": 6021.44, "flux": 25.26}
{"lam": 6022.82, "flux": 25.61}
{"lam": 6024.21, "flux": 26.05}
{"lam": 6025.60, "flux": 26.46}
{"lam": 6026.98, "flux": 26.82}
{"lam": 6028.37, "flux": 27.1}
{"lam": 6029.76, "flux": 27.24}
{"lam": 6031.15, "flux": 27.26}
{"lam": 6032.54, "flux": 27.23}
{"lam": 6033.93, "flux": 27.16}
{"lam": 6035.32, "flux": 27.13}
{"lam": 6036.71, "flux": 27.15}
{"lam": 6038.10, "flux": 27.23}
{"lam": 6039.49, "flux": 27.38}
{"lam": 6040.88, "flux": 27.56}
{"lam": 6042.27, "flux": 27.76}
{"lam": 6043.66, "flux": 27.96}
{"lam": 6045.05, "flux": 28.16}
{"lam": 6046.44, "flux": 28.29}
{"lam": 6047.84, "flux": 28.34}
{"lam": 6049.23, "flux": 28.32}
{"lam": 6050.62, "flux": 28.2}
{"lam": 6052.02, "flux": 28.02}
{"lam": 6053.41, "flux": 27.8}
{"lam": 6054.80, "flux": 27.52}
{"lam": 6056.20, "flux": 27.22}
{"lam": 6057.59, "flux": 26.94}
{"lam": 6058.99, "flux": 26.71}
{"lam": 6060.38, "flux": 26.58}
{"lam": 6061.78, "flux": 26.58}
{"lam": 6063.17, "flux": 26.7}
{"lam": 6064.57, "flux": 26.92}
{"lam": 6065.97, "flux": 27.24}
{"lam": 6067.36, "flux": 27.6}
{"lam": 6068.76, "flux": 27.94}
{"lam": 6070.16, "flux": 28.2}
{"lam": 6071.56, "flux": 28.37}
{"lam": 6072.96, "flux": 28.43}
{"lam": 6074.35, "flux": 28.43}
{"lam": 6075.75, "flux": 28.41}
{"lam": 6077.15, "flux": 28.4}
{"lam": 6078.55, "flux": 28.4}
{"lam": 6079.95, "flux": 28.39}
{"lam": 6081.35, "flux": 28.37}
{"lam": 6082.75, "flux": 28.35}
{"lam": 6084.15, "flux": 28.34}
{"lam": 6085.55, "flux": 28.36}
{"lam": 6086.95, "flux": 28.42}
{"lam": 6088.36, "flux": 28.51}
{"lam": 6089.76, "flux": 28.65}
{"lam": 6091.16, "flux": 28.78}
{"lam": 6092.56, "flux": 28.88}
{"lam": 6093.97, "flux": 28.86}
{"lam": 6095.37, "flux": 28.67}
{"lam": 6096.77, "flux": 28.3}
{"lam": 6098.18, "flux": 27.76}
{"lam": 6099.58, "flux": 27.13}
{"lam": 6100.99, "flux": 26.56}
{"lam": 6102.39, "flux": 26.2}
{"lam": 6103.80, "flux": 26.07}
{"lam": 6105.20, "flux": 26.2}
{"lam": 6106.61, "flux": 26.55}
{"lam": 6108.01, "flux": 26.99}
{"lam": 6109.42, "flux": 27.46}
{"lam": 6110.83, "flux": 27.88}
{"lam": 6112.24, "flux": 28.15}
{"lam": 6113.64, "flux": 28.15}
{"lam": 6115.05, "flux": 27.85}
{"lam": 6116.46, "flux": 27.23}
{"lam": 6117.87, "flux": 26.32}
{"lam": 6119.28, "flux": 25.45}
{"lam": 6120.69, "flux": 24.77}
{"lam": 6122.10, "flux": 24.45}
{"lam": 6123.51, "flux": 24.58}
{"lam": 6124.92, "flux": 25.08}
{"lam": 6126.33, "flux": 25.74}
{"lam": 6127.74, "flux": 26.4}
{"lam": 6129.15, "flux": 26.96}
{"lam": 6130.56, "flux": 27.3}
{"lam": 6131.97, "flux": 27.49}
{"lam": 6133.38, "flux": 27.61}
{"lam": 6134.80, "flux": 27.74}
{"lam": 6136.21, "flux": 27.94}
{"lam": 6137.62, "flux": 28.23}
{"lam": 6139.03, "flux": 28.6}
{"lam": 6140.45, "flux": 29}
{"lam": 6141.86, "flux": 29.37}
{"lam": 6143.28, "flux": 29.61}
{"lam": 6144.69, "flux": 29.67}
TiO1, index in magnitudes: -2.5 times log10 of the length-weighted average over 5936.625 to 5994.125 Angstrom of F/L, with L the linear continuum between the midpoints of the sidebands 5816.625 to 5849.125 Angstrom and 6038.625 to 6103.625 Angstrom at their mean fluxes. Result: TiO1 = 0.163 mag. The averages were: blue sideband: 26.5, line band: 23.5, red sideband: 27.9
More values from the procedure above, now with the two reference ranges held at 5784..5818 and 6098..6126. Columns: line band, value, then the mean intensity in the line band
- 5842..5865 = 0.151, 23.8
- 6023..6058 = -0.027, 27.4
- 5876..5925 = 0.495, 17.3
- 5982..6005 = 0.109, 24.3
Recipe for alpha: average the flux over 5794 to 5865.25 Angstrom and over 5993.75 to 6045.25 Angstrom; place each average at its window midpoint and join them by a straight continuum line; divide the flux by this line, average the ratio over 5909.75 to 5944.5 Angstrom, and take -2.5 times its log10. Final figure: 0.144 mag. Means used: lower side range 26.3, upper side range 26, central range 22.9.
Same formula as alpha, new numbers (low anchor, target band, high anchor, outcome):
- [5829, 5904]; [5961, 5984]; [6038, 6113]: 0.052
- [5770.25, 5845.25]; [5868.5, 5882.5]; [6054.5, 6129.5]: 0.276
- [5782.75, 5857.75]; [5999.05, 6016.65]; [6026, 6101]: 0.092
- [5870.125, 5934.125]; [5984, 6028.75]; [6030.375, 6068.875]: -0.008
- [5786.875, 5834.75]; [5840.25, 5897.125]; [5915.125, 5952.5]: 0.255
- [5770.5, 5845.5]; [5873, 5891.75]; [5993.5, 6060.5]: 0.490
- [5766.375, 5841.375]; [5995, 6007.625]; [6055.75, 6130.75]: 0.089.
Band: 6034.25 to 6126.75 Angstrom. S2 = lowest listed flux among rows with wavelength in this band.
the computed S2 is 24.45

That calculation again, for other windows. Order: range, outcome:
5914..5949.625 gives 20.77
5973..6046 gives 23.03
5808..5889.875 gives 11.15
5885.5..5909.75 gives 10.4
